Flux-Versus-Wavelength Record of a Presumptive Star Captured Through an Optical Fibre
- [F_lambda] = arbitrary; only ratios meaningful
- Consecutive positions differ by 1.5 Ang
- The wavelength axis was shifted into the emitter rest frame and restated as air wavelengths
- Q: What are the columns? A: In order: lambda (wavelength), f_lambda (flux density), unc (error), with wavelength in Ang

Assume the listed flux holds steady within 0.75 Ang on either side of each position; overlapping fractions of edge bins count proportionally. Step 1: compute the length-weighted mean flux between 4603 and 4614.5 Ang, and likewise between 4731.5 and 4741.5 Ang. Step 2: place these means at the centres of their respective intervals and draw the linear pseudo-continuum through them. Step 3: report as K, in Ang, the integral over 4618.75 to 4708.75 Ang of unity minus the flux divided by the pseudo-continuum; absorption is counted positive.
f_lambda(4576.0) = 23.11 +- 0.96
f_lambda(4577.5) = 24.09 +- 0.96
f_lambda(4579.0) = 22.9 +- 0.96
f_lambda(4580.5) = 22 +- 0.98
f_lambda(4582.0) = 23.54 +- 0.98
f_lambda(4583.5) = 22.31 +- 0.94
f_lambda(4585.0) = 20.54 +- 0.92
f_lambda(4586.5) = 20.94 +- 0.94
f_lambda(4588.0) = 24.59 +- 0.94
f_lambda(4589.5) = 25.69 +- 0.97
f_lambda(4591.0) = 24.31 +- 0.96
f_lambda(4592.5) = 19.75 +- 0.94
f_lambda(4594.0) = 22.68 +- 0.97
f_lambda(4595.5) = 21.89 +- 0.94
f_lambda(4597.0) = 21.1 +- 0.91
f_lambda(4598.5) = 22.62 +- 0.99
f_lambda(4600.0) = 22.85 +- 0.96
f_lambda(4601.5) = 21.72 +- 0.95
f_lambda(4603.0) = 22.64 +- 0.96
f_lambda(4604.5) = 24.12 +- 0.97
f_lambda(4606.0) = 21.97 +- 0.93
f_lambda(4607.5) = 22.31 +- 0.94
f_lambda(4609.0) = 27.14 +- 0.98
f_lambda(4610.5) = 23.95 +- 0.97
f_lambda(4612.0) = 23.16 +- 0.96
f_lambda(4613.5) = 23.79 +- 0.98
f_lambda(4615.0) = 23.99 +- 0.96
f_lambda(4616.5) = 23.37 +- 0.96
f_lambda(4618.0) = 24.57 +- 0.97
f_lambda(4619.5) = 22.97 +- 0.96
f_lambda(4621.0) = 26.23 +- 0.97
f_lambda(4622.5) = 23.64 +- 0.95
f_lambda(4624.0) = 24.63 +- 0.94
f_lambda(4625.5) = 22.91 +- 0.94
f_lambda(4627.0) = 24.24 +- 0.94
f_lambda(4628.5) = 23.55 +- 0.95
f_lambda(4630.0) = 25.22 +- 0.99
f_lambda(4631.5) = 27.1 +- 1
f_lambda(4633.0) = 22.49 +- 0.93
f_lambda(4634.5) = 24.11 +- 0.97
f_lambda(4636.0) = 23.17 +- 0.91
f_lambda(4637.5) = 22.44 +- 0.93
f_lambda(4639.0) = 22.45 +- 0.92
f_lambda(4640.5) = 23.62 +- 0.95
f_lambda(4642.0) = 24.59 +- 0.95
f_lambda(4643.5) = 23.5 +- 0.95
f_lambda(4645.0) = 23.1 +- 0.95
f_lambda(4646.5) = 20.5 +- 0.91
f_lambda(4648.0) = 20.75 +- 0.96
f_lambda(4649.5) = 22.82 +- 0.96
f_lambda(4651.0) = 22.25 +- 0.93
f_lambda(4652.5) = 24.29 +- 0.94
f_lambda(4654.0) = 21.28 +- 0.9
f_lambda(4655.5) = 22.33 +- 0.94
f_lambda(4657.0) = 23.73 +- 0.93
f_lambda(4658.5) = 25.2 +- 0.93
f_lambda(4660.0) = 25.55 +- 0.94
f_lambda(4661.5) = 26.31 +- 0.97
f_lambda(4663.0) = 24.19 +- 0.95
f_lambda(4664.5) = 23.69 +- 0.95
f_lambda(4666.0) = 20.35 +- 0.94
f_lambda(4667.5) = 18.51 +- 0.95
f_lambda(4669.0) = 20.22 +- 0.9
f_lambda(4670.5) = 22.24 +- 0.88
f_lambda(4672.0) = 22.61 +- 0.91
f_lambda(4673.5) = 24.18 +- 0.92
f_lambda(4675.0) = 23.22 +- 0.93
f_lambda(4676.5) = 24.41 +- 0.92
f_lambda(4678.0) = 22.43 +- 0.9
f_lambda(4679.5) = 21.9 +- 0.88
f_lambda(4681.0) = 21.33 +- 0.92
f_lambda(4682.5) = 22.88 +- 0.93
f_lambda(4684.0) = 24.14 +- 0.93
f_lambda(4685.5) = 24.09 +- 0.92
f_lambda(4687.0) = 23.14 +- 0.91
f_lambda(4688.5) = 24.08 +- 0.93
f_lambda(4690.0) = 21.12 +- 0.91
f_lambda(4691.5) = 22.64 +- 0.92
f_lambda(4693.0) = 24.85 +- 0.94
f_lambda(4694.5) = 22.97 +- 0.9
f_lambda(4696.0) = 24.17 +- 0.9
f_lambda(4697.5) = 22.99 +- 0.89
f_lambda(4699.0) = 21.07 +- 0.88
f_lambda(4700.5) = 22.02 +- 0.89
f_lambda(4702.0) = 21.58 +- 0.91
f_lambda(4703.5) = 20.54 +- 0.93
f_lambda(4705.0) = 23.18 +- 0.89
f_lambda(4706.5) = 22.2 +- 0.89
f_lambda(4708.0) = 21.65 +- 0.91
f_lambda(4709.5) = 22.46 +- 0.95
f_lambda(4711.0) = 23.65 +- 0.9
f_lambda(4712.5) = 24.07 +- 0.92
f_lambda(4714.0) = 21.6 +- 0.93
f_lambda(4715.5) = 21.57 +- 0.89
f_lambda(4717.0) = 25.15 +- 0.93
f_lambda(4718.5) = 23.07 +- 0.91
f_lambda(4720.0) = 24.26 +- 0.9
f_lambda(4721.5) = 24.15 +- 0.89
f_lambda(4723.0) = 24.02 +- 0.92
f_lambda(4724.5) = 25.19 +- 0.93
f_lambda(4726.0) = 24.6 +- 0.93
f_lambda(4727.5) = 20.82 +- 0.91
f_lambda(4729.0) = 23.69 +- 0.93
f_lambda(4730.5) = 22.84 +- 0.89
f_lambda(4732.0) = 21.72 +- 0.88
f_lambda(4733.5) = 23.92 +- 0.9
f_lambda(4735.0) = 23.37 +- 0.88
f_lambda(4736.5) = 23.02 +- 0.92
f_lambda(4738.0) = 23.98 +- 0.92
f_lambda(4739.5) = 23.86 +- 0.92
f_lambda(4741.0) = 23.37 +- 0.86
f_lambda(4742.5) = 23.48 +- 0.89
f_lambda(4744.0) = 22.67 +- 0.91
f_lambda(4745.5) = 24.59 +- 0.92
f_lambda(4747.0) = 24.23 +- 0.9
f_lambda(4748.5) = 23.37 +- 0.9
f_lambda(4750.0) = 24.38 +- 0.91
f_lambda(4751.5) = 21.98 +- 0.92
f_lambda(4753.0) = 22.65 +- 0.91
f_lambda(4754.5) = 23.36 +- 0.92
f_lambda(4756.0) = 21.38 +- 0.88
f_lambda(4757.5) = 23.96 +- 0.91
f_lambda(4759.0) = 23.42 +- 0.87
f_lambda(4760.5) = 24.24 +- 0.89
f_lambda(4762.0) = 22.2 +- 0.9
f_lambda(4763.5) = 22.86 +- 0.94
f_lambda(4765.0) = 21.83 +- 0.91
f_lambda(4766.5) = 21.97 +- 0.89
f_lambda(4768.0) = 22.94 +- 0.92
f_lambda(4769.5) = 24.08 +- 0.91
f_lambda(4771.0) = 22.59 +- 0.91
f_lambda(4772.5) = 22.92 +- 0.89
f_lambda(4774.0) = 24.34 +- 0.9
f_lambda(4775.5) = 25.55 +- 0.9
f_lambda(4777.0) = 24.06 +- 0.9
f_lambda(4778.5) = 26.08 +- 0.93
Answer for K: 1.9 Ang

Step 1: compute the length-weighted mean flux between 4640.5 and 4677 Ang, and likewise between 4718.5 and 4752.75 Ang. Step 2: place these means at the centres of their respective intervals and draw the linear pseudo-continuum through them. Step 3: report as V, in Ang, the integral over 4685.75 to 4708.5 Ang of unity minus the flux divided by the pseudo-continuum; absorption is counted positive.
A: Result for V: 0.6 Ang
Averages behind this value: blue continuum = 22.9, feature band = 22.6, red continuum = 23.5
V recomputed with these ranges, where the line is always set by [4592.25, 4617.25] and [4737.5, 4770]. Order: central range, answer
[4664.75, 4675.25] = 0.6 Ang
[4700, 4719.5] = 0.5 Ang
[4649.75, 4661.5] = -0.3 Ang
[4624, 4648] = -0.5 Ang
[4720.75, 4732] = -0.2 Ang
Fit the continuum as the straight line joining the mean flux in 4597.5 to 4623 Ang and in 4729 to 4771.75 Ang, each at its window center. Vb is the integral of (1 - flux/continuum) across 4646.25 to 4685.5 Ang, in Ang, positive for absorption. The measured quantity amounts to 1.02 Ang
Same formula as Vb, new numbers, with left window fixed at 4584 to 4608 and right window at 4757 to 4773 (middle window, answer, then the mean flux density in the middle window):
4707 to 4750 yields -0.9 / 23.4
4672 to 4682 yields -0.1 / 22.9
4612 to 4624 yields -0.8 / 24.1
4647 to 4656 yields 0.2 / 22.2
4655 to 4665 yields -0.8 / 24.5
